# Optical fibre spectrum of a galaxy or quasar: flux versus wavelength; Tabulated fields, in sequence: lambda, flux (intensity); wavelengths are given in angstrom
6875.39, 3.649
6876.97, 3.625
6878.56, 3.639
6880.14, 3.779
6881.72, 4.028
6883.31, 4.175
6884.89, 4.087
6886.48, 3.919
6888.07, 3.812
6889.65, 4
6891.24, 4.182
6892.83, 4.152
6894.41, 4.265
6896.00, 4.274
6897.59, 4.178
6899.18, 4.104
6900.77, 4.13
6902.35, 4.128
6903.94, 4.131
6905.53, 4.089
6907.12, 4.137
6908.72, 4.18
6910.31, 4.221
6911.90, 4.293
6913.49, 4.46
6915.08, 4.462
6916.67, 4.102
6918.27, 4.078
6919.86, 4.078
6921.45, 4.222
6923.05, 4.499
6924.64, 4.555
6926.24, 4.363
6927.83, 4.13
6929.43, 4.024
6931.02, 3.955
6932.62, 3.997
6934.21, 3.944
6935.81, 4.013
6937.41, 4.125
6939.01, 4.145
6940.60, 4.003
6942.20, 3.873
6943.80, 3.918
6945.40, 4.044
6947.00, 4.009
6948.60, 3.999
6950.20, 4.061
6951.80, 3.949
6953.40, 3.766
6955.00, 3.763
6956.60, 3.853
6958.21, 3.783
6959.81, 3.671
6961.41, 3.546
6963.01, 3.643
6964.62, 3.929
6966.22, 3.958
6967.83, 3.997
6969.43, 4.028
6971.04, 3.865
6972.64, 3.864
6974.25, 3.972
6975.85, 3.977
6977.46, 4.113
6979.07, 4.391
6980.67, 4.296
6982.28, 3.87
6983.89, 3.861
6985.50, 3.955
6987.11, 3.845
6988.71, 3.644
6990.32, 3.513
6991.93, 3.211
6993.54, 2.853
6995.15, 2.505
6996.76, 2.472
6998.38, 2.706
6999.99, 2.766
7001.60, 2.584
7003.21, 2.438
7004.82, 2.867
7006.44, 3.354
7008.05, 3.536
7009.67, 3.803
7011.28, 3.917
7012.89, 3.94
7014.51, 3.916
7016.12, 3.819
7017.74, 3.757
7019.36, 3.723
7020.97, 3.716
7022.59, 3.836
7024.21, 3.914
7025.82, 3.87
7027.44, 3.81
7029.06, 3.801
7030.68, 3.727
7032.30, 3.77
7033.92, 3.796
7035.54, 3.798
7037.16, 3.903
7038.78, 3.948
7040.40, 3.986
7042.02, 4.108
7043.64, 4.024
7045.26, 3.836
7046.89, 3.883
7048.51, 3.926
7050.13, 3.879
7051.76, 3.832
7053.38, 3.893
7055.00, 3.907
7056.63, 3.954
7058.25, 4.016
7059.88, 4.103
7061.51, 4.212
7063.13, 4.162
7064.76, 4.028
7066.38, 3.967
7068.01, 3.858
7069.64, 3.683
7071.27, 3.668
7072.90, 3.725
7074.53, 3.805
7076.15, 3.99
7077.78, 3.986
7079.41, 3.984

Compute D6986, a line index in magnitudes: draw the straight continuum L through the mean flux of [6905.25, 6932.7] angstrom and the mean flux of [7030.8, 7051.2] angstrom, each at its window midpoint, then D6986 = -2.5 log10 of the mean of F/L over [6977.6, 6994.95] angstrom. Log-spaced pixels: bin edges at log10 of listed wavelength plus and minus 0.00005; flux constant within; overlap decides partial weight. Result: 0.09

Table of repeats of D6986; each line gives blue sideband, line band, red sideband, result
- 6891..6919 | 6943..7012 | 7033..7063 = 0.126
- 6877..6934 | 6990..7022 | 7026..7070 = 0.213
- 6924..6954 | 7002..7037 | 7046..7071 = 0.089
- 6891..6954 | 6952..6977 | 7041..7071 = 0.063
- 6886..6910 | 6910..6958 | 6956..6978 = -0.028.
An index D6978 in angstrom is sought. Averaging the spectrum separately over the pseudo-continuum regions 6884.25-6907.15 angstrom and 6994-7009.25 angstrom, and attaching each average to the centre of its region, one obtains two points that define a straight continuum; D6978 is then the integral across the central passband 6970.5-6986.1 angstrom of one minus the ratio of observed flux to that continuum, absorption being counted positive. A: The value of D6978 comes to -4.58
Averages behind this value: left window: 4.11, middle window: 4.02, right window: 2.83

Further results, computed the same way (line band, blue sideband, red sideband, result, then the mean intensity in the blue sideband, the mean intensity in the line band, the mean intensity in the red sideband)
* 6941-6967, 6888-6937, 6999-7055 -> 0.90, 4.17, 3.86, 3.7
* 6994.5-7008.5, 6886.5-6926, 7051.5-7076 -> 4.32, 4.19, 2.79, 3.93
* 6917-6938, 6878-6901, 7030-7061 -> -0.70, 4.05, 4.15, 3.91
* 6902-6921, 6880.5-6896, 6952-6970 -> -1.00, 4.07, 4.2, 3.81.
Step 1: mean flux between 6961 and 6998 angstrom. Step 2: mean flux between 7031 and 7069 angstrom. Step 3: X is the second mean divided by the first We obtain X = 1.07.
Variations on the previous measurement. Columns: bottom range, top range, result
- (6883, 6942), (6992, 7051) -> 0.86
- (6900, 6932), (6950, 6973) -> 0.91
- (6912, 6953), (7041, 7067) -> 0.97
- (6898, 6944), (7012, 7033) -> 0.92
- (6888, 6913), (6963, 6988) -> 0.96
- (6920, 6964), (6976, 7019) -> 0.87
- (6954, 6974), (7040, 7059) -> 1.03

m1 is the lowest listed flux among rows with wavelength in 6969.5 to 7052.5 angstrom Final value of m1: 2.438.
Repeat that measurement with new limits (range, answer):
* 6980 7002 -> 2.472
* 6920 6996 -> 2.505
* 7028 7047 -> 3.727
